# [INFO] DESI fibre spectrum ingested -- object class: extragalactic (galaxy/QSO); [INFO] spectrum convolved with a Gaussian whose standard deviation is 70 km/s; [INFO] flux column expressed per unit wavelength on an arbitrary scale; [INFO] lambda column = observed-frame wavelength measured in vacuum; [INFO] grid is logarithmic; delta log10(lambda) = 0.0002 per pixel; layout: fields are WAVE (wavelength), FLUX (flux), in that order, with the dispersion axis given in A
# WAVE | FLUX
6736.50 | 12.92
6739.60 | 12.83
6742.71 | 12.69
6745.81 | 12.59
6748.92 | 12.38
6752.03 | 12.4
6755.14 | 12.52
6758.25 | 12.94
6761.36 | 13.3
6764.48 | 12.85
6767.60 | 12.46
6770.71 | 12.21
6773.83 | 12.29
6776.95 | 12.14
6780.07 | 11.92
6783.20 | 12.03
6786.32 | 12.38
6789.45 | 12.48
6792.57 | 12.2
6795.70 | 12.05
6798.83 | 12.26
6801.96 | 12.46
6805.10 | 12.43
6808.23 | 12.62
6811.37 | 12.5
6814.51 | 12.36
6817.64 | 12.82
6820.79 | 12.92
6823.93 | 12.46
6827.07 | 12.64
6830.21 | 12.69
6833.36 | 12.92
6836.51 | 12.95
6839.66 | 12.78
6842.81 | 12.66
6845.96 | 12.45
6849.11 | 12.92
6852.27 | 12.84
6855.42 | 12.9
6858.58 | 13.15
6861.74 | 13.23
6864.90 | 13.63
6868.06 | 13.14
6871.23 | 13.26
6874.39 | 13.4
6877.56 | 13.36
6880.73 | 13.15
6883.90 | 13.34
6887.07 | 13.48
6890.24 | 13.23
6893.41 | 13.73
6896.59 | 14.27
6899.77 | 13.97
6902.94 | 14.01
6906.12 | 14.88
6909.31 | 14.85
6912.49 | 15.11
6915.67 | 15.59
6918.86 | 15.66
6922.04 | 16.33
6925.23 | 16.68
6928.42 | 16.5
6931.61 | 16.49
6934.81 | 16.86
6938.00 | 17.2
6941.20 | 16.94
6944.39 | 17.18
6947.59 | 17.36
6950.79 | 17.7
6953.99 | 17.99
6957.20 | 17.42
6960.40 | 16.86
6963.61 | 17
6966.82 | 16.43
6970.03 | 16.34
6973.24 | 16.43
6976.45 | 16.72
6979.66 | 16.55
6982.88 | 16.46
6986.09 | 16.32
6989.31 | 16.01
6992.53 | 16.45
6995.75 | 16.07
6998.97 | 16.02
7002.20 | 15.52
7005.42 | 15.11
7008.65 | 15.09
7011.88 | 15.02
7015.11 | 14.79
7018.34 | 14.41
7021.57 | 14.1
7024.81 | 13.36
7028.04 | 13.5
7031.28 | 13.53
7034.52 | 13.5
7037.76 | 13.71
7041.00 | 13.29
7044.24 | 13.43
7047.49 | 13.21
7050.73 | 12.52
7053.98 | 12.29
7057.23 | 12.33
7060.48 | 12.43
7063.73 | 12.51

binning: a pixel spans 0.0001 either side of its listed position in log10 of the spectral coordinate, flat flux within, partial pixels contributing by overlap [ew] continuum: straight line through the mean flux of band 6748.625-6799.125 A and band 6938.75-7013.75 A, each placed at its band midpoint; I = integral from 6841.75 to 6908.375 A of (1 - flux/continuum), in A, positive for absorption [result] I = 4.81 A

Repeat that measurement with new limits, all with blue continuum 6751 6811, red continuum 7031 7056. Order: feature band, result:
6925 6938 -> -3.9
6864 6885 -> -1.1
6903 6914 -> -1.8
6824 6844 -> -0.3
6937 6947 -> -3.3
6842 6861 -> -0.3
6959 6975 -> -4.5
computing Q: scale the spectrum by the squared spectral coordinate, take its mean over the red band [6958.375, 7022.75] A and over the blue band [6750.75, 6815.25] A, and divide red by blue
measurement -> 1.36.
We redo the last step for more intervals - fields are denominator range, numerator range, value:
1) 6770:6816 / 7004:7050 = 1.22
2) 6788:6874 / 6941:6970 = 1.40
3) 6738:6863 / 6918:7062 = 1.29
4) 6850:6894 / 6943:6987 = 1.31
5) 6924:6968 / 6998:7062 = 0.83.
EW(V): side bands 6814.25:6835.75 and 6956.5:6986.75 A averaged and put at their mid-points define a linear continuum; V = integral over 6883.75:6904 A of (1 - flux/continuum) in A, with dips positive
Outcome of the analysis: 1.1 A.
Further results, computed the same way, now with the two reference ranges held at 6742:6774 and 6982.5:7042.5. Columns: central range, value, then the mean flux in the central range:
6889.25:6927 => -2.6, 14.9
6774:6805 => 1.6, 12.2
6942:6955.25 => -3.0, 17.5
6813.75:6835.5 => 0.8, 12.7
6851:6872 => 0.5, 13.2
